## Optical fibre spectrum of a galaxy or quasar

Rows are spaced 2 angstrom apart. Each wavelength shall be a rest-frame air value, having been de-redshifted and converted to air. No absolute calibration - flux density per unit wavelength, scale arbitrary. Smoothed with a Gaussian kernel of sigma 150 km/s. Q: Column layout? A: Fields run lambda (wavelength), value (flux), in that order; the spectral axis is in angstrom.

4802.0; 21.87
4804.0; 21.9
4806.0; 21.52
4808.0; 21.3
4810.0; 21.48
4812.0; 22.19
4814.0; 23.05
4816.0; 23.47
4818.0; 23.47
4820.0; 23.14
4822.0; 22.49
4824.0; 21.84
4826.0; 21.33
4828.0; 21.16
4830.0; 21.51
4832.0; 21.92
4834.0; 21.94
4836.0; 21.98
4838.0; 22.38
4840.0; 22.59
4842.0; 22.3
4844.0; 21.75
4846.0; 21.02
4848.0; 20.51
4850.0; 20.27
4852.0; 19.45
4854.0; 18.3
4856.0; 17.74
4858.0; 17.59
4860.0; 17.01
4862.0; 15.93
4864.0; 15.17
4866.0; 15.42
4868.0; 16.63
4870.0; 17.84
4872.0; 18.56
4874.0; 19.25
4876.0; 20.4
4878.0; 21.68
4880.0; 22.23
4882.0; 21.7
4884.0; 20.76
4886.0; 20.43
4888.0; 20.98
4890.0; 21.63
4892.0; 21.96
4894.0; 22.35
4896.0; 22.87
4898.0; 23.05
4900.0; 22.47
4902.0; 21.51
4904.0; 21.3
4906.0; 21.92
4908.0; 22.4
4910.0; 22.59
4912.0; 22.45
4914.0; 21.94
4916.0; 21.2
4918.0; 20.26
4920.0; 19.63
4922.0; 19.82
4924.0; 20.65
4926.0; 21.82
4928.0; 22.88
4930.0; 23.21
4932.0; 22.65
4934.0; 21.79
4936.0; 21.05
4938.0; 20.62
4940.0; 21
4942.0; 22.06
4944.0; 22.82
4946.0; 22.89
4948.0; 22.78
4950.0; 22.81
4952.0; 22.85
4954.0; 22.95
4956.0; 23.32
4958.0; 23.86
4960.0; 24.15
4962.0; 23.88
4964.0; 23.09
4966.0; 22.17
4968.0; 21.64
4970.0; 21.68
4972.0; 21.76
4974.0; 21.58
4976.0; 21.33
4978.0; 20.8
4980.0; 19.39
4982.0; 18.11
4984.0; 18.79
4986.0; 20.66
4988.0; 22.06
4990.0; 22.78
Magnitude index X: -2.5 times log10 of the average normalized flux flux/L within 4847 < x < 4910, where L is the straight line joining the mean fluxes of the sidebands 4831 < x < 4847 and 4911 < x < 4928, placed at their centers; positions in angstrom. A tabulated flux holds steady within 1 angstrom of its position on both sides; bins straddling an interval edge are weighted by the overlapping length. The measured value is 0.079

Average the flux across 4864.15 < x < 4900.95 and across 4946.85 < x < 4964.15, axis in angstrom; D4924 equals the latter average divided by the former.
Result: 1.1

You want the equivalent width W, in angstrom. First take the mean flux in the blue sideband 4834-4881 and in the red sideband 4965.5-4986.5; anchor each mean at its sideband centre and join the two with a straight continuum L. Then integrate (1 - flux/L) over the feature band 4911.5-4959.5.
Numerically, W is -4.1 angstrom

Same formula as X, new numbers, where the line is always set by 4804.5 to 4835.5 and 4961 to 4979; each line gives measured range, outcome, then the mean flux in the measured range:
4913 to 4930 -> 0.04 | 21.2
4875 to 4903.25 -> 0.02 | 21.7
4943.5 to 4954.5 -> -0.04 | 22.8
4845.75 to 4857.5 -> 0.14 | 19.4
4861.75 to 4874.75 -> 0.28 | 17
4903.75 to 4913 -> -0.01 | 22.2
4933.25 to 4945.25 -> 0.02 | 21.6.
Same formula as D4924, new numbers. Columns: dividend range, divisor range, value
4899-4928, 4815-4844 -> 0.97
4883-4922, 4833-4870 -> 1.12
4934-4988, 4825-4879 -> 1.11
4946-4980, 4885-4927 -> 1.04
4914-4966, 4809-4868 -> 1.08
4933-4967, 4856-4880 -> 1.26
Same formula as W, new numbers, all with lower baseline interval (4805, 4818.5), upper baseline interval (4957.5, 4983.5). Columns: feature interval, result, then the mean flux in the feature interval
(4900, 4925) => 0.66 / 21.4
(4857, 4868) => 2.91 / 16.3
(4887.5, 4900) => -0.12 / 22.2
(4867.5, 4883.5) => 1.56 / 19.9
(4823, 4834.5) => 0.33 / 21.6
